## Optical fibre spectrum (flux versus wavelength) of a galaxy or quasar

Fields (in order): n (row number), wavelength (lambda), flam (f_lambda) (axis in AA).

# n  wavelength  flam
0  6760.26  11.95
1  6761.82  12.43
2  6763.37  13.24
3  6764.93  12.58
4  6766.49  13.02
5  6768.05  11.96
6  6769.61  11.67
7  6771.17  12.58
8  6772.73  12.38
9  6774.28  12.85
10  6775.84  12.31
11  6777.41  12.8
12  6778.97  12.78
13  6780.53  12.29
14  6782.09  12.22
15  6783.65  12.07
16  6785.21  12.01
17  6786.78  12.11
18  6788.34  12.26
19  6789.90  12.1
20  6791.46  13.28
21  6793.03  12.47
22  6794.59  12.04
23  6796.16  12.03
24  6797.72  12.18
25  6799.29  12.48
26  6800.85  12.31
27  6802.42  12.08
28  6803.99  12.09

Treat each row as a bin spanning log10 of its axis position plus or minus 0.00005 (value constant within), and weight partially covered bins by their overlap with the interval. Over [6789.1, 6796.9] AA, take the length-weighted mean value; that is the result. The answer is 12.4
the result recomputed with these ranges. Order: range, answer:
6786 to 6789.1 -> 12.2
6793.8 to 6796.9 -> 12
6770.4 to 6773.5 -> 12.5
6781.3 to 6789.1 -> 12.1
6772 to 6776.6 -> 12.5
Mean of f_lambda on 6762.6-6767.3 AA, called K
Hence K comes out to 12.9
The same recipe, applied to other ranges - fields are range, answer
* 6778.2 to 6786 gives 12.3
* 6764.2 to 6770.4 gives 12.3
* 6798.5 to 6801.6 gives 12.4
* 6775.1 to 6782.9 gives 12.5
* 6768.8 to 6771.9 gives 12.1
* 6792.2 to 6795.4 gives 12.2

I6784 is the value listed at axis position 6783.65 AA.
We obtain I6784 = 12.07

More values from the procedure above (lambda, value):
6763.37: 13.24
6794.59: 12.04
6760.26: 11.95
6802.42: 12.08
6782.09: 12.22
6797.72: 12.18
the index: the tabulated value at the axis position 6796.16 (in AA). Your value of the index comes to 12.03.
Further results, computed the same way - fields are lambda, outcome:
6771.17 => 12.58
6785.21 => 12.01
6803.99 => 12.09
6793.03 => 12.47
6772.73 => 12.38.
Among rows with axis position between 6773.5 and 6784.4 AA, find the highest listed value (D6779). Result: 12.85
